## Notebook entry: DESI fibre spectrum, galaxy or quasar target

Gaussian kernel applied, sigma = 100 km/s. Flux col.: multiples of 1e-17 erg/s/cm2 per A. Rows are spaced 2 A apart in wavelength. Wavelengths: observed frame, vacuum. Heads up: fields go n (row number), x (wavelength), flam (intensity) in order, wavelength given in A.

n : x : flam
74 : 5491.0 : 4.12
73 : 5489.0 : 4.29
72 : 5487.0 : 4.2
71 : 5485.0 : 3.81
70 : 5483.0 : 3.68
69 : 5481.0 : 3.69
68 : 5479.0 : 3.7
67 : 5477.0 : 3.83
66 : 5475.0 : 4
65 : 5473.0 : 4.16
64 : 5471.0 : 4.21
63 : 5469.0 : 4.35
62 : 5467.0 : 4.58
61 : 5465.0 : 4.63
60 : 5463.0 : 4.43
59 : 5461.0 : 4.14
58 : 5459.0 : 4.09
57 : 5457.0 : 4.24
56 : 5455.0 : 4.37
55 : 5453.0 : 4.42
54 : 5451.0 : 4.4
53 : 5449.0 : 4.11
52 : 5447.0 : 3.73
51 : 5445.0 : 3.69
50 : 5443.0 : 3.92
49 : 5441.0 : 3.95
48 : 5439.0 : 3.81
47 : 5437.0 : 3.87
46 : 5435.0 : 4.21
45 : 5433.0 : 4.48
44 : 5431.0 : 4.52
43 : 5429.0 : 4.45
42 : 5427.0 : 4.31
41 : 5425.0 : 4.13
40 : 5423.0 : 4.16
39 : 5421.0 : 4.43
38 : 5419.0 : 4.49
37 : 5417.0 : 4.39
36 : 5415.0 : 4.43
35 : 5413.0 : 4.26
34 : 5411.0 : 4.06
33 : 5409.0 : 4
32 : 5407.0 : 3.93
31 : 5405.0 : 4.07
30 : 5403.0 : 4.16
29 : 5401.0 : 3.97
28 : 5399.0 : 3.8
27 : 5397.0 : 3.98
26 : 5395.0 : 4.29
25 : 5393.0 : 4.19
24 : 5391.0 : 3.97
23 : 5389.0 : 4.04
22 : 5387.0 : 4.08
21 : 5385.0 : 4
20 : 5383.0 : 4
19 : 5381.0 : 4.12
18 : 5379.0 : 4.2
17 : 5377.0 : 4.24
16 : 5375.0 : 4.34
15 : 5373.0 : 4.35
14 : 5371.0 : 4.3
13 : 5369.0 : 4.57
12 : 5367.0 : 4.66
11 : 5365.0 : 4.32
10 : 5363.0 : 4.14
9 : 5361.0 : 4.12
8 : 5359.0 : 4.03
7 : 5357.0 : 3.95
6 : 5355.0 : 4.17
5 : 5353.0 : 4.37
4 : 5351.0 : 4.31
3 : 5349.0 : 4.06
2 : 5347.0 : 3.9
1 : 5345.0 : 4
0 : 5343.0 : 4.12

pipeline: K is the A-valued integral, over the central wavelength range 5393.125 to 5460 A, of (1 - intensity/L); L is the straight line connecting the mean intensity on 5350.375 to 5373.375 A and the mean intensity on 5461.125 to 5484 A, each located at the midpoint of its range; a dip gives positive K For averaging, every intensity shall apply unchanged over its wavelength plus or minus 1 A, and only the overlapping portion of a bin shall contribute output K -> 0.39 A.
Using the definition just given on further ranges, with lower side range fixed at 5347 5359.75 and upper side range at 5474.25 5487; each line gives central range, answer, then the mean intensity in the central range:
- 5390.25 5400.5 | 0.0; 4.04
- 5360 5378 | -1.1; 4.34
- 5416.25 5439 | -2.0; 4.29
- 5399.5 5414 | -0.2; 4.06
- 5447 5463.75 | -1.6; 4.24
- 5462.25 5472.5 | -1.5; 4.43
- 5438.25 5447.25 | 0.2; 3.83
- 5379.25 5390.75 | 0.0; 4.05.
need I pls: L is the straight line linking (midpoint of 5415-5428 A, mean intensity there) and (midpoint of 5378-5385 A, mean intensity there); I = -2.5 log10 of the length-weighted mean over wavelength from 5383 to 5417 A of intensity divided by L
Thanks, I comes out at 0.031 mag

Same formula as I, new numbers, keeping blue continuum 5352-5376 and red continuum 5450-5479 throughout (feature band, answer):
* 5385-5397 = 0.046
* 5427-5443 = 0.022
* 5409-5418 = 0.003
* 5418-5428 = -0.010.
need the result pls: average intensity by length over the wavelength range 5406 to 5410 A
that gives 3.96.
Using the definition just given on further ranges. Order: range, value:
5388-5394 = 4.07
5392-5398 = 4.15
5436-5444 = 3.89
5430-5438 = 4.27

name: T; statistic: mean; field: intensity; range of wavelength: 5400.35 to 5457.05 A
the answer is 4.17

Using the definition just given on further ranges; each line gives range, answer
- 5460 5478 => 4.26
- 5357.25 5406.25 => 4.16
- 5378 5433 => 4.17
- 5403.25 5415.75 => 4.12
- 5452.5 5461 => 4.26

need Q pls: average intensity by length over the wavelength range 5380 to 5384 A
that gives 4.06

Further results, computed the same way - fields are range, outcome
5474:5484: 3.78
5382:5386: 4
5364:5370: 4.52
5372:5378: 4.31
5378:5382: 4.16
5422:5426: 4.14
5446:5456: 4.21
